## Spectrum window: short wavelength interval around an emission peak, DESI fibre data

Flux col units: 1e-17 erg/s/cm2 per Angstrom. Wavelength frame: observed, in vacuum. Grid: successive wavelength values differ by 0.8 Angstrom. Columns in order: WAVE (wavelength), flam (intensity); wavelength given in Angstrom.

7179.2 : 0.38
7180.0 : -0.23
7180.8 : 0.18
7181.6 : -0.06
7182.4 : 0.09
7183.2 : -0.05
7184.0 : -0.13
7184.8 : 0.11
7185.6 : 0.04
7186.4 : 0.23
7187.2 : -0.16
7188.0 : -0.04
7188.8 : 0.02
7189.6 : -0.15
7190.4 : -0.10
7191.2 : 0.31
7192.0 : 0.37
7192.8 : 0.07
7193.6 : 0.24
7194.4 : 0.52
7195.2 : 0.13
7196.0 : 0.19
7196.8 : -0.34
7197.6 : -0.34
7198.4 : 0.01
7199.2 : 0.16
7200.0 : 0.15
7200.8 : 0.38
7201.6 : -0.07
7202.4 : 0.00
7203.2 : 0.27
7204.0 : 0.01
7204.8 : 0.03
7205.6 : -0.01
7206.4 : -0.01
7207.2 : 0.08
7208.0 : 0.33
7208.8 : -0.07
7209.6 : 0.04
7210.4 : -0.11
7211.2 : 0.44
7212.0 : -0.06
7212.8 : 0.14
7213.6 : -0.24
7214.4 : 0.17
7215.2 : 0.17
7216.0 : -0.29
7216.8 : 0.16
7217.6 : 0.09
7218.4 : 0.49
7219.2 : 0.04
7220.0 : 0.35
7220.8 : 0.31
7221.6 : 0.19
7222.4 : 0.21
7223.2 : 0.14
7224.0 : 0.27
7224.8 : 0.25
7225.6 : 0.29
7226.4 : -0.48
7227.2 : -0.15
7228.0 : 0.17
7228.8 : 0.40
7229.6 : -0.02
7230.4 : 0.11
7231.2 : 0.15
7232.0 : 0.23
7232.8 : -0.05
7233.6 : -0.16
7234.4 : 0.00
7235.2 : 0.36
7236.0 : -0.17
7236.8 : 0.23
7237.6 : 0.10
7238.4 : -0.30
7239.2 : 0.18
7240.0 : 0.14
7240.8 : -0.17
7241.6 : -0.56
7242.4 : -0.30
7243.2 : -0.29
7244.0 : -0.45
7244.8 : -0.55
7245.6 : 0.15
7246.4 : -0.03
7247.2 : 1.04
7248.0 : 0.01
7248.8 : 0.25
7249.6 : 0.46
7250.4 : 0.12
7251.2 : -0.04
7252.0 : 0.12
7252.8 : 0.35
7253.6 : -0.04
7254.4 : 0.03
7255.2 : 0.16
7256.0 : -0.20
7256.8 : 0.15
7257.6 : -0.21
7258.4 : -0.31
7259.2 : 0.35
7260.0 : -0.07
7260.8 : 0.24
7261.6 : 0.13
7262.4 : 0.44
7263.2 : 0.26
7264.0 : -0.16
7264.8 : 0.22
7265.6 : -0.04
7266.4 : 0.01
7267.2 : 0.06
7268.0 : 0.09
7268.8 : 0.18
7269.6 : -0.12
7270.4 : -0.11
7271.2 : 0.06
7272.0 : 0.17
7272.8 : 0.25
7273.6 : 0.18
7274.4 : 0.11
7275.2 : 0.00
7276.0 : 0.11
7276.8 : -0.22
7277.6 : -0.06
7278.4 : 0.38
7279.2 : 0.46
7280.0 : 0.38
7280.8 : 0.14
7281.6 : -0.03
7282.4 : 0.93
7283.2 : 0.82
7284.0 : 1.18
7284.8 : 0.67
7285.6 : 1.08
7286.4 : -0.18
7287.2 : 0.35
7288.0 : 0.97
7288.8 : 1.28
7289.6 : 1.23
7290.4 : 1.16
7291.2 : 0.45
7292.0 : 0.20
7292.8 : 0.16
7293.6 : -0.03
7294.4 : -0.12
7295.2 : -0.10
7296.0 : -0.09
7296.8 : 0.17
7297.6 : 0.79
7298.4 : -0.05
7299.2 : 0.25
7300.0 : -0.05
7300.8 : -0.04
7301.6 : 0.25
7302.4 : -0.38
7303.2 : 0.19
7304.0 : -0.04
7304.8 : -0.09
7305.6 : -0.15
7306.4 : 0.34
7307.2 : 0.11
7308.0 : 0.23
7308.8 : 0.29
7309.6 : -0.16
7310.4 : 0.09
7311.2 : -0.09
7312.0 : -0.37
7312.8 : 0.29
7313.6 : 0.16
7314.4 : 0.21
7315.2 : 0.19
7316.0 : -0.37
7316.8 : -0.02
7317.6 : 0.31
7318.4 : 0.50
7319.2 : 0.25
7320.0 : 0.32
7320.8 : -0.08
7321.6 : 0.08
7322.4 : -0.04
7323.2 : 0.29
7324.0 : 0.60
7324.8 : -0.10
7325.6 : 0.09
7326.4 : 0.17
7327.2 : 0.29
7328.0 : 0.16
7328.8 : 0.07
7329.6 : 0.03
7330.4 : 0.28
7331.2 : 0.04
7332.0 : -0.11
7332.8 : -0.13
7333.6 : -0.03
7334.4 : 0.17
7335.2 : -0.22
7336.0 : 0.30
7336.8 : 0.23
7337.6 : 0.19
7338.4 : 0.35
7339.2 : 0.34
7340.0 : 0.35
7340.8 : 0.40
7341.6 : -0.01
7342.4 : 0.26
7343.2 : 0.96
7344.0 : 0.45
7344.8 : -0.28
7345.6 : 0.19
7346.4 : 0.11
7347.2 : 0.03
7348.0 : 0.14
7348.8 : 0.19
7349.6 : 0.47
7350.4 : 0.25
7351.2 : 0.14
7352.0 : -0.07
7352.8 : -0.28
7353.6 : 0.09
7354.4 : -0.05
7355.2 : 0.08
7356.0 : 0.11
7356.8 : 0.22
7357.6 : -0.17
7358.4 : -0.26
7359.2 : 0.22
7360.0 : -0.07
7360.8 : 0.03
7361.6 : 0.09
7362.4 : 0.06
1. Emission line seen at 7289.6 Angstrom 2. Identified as [O II]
